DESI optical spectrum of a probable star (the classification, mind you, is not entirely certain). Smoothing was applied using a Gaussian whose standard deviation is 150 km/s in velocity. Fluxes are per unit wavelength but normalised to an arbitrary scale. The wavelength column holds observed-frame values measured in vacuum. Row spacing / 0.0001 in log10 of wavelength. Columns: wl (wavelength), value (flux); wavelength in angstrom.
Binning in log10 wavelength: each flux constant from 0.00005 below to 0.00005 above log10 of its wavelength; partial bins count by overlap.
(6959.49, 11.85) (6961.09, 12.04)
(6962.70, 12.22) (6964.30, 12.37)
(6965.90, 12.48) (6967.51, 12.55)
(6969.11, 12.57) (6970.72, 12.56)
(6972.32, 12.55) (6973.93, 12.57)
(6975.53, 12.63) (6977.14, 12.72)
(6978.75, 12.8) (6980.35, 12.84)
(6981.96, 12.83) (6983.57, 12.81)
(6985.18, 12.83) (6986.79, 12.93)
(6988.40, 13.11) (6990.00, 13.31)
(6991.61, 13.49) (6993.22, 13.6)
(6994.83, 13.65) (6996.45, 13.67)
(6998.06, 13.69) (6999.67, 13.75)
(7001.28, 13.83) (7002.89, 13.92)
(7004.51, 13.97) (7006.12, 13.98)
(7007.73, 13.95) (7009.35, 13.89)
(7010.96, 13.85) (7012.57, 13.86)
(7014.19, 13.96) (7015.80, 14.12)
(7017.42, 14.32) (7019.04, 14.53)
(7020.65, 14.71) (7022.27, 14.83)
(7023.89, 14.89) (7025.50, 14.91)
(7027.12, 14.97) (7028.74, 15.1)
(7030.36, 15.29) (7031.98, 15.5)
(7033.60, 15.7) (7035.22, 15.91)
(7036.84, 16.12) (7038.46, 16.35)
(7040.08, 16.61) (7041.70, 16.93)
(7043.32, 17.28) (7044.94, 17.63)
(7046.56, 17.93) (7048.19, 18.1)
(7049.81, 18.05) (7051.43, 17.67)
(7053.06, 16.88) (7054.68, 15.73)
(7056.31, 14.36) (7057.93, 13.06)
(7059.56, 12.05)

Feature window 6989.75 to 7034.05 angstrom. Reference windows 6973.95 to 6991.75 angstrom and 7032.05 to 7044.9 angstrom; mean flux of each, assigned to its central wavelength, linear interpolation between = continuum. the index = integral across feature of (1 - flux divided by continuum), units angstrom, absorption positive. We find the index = 1.4 angstrom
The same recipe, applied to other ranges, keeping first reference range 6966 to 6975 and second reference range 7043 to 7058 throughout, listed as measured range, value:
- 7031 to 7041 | 0.02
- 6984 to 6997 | 0.31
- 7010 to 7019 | 0.51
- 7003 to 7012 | 0.37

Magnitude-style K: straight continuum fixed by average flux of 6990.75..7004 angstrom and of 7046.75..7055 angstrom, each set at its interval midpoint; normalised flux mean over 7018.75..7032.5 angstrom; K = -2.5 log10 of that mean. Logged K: 0.049 mag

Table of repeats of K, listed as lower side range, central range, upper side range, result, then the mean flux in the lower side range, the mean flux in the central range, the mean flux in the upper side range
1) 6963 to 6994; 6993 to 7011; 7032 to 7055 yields 0.036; 12.8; 13.8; 16.9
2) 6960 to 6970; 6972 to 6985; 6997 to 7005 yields 0.015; 12.4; 12.7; 13.8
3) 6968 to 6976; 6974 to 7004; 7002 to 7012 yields 0.000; 12.6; 13.2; 13.9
